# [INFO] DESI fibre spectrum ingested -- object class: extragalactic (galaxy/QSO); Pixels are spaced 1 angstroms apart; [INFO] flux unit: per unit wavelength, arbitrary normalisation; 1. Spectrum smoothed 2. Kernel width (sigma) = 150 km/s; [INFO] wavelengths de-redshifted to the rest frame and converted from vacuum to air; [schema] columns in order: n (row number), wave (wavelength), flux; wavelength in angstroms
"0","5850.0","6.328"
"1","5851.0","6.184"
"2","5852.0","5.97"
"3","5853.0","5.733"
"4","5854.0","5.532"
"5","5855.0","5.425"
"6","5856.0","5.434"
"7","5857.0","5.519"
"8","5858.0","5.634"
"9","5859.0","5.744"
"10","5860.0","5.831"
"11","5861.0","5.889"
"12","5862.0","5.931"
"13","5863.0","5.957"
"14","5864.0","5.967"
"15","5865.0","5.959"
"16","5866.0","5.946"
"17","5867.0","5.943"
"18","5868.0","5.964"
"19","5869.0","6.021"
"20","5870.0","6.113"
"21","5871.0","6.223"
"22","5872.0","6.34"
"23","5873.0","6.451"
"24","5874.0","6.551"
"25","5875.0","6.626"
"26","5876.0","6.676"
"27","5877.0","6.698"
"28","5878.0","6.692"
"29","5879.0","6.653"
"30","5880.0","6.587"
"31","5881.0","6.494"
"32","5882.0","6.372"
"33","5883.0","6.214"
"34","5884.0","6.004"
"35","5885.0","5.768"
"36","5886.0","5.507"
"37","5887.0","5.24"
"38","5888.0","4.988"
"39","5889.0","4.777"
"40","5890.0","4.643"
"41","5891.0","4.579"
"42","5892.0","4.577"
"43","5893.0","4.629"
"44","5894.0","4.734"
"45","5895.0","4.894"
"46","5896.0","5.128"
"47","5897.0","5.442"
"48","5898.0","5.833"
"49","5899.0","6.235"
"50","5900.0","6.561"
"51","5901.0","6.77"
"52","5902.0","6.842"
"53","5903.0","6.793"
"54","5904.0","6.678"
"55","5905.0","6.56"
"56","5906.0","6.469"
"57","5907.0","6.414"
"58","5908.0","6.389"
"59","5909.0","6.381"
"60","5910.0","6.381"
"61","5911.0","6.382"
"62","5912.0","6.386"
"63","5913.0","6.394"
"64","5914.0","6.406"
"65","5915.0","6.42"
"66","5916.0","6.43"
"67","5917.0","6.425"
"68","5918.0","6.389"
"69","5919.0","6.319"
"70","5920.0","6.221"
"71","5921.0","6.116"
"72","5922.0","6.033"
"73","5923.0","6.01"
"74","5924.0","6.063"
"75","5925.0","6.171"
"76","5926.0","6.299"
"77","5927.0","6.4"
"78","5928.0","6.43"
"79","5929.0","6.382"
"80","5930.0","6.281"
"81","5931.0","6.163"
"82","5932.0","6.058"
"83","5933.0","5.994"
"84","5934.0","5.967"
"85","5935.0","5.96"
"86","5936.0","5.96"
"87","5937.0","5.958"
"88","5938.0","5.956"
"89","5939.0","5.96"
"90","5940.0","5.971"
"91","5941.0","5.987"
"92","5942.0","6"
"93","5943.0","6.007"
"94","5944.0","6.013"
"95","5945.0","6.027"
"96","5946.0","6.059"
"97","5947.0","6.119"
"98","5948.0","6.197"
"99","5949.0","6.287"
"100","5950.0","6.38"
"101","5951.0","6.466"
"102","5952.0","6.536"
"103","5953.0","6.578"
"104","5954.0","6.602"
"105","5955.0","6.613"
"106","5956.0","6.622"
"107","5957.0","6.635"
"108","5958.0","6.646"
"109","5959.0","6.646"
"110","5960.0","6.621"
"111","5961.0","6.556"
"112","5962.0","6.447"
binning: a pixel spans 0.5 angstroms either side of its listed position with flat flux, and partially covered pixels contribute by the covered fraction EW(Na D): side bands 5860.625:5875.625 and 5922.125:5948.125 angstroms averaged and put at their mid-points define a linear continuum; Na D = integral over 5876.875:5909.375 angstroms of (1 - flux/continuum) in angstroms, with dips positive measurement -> 1.23 angstroms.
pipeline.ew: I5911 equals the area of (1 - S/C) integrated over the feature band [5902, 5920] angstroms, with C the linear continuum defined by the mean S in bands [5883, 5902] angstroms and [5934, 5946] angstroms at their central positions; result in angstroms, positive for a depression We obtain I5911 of -2.6 angstroms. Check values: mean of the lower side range 5.41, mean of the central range 6.45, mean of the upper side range 5.98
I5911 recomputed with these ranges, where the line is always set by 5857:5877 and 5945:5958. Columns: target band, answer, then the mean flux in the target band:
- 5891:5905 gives 1.0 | 5.76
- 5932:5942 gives 0.6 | 5.97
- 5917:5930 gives 0.1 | 6.25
